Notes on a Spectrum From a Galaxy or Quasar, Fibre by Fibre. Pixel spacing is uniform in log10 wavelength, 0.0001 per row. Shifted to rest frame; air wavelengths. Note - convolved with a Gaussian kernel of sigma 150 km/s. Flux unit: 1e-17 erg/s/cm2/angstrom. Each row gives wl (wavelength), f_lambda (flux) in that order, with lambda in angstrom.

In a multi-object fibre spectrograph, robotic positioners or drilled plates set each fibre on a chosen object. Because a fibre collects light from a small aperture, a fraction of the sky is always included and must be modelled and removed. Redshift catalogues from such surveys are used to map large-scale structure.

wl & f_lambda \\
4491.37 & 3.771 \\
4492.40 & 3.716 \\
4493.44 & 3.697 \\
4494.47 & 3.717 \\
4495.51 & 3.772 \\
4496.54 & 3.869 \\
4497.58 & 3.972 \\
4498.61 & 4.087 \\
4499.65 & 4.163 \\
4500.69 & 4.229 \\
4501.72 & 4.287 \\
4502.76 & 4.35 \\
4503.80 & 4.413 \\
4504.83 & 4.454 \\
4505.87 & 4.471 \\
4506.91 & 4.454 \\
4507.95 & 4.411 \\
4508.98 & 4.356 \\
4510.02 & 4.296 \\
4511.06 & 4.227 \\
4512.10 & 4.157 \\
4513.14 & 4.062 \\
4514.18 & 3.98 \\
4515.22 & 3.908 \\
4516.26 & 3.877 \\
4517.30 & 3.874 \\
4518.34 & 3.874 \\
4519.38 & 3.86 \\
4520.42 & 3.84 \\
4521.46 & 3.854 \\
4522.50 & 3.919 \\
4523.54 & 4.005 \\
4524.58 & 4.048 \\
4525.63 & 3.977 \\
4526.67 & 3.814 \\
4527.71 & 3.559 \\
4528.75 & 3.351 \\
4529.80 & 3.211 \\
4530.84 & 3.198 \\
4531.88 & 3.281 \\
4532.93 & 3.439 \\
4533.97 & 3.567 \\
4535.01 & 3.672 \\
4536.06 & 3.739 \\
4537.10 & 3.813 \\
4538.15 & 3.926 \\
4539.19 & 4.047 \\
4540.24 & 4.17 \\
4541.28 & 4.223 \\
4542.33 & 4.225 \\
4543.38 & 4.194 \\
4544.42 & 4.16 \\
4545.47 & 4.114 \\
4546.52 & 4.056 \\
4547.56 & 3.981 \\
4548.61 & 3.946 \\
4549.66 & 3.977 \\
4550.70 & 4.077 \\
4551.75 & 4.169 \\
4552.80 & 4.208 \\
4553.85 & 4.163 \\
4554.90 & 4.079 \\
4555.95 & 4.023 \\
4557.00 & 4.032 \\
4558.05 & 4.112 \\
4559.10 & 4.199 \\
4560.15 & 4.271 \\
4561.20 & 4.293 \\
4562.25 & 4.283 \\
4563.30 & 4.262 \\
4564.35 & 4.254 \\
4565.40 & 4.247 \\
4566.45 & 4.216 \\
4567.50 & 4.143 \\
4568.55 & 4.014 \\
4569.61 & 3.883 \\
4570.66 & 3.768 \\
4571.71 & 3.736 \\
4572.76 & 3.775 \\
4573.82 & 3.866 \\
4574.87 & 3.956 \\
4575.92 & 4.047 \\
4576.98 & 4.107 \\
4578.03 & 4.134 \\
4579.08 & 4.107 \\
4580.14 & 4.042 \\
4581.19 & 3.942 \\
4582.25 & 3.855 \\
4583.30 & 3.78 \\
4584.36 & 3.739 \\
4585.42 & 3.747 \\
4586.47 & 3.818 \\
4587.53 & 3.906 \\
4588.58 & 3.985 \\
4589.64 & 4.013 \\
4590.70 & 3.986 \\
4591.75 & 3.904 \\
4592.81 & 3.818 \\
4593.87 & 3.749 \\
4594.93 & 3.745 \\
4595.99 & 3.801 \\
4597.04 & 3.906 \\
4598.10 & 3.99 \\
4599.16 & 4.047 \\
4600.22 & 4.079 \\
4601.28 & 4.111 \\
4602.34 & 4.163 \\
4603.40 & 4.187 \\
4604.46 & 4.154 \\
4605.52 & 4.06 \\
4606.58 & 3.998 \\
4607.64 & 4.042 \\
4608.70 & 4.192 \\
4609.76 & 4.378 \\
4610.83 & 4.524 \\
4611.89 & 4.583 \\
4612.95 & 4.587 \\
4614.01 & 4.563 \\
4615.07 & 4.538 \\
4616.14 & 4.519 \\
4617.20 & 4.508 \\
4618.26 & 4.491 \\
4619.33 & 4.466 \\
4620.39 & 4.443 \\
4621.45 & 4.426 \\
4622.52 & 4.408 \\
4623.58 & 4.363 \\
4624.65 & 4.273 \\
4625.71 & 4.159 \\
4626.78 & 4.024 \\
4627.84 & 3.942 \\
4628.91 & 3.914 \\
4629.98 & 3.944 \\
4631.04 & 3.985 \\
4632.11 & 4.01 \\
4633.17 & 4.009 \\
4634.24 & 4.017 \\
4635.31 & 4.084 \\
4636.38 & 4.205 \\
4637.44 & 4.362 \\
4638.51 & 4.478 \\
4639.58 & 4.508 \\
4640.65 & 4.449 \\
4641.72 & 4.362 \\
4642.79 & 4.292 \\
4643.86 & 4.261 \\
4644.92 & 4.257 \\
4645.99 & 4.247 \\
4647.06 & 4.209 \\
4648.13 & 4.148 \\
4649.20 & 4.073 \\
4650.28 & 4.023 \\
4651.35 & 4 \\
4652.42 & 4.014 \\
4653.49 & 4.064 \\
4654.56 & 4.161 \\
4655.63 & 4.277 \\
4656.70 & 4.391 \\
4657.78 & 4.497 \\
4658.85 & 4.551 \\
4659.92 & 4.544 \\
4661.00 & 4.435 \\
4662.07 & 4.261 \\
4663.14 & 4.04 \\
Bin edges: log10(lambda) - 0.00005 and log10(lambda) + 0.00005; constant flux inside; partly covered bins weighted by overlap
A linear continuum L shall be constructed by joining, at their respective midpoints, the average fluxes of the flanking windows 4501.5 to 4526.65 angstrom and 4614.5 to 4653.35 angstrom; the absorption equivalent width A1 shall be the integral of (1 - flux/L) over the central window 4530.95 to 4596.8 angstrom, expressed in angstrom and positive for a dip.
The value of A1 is 3.0 angstrom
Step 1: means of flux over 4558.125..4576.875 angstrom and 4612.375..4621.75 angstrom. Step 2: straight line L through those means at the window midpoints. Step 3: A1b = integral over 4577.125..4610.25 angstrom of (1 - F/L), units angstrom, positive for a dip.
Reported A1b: 2.5 angstrom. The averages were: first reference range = 4.07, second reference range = 4.51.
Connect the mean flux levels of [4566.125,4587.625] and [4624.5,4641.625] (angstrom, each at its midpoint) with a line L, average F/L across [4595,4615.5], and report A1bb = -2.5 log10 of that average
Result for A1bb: -0.04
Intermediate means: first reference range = 3.93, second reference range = 4.15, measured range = 4.2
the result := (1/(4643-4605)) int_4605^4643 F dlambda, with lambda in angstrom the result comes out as 4.28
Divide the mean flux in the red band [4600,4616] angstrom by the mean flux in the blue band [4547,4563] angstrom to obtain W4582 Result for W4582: 1.0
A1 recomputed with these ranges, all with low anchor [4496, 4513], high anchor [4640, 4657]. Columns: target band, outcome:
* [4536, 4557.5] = 0.9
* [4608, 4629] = -0.8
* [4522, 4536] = 2.1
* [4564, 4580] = 0.8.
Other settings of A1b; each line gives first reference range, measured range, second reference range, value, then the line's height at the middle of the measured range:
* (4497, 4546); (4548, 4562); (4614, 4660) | -0.2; 4.06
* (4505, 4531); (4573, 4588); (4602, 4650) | 0.7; 4.13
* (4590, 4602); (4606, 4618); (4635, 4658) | -1.1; 4.03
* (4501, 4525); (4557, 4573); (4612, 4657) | 0.3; 4.18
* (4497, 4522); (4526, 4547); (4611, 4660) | 1.9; 4.17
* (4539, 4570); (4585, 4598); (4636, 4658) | 1.0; 4.18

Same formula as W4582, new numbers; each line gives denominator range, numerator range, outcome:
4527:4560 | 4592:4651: 1.08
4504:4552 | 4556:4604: 1.01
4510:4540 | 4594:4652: 1.11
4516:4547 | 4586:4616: 1.07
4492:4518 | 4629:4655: 1.01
